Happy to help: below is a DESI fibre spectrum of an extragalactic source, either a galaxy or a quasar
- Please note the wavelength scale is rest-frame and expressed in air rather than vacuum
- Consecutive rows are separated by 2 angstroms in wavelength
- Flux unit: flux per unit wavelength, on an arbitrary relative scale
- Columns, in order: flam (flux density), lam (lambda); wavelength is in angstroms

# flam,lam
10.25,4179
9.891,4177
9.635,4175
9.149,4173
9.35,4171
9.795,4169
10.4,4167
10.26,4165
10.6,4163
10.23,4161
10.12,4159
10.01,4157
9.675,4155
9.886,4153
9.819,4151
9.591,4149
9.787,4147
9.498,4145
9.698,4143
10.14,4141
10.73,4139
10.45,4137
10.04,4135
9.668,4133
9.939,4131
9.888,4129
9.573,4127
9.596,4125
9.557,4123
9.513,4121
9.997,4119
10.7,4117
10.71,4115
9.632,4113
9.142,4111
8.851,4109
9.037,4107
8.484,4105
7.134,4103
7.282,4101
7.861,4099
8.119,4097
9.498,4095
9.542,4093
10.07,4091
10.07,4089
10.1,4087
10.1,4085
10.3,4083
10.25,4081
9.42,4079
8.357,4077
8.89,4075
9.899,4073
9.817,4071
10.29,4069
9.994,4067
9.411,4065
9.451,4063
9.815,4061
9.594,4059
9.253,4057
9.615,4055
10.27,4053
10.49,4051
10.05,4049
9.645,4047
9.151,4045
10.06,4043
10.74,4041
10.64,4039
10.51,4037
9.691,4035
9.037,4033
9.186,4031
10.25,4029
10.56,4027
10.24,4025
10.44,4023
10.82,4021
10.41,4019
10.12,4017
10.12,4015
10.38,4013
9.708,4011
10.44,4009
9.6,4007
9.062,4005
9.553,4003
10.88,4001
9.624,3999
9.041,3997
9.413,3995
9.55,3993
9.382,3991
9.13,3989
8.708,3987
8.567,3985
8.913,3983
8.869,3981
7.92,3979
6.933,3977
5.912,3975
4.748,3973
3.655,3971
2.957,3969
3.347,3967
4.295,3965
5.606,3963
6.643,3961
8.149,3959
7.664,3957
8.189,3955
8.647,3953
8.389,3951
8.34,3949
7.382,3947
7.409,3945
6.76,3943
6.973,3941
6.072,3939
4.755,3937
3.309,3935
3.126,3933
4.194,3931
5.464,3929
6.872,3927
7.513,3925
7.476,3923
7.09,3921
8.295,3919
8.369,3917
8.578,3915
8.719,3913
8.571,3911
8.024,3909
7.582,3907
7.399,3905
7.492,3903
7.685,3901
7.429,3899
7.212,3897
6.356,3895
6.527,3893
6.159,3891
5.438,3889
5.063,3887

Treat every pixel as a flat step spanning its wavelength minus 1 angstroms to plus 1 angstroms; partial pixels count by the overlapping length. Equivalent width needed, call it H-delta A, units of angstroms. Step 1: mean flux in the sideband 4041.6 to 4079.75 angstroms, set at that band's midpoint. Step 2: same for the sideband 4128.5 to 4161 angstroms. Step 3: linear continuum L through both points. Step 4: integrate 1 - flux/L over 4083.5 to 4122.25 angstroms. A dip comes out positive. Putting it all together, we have 2.12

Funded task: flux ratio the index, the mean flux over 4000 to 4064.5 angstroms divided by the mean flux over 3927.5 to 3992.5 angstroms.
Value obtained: 1.51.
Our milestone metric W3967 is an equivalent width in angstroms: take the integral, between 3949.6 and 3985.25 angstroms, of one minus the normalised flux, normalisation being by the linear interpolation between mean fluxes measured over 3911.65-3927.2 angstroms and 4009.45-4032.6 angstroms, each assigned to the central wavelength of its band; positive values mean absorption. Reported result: 9.4 angstroms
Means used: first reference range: 7.93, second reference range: 10.2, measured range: 6.61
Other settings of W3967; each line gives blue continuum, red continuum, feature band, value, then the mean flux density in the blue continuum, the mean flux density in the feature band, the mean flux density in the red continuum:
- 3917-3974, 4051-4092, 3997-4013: -3.9 angstroms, 6.23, 9.82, 9.77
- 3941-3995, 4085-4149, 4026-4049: -4.7 angstroms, 7.19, 9.96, 9.5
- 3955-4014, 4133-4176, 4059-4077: -1.5 angstroms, 7.89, 9.62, 9.94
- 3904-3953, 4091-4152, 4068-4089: -2.0 angstroms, 6.98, 9.76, 9.46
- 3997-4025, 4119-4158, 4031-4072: 0.5 angstroms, 10.1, 9.86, 9.85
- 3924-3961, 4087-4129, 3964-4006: -1.7 angstroms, 6.62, 7.64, 9.26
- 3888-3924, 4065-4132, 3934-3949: 3.1 angstroms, 7.47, 6.24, 9.44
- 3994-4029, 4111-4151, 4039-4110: 3.5 angstroms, 10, 9.47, 9.91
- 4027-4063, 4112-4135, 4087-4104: 1.9 angstroms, 9.89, 8.78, 9.9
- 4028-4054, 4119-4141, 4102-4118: 1.2 angstroms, 9.98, 9.21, 9.91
